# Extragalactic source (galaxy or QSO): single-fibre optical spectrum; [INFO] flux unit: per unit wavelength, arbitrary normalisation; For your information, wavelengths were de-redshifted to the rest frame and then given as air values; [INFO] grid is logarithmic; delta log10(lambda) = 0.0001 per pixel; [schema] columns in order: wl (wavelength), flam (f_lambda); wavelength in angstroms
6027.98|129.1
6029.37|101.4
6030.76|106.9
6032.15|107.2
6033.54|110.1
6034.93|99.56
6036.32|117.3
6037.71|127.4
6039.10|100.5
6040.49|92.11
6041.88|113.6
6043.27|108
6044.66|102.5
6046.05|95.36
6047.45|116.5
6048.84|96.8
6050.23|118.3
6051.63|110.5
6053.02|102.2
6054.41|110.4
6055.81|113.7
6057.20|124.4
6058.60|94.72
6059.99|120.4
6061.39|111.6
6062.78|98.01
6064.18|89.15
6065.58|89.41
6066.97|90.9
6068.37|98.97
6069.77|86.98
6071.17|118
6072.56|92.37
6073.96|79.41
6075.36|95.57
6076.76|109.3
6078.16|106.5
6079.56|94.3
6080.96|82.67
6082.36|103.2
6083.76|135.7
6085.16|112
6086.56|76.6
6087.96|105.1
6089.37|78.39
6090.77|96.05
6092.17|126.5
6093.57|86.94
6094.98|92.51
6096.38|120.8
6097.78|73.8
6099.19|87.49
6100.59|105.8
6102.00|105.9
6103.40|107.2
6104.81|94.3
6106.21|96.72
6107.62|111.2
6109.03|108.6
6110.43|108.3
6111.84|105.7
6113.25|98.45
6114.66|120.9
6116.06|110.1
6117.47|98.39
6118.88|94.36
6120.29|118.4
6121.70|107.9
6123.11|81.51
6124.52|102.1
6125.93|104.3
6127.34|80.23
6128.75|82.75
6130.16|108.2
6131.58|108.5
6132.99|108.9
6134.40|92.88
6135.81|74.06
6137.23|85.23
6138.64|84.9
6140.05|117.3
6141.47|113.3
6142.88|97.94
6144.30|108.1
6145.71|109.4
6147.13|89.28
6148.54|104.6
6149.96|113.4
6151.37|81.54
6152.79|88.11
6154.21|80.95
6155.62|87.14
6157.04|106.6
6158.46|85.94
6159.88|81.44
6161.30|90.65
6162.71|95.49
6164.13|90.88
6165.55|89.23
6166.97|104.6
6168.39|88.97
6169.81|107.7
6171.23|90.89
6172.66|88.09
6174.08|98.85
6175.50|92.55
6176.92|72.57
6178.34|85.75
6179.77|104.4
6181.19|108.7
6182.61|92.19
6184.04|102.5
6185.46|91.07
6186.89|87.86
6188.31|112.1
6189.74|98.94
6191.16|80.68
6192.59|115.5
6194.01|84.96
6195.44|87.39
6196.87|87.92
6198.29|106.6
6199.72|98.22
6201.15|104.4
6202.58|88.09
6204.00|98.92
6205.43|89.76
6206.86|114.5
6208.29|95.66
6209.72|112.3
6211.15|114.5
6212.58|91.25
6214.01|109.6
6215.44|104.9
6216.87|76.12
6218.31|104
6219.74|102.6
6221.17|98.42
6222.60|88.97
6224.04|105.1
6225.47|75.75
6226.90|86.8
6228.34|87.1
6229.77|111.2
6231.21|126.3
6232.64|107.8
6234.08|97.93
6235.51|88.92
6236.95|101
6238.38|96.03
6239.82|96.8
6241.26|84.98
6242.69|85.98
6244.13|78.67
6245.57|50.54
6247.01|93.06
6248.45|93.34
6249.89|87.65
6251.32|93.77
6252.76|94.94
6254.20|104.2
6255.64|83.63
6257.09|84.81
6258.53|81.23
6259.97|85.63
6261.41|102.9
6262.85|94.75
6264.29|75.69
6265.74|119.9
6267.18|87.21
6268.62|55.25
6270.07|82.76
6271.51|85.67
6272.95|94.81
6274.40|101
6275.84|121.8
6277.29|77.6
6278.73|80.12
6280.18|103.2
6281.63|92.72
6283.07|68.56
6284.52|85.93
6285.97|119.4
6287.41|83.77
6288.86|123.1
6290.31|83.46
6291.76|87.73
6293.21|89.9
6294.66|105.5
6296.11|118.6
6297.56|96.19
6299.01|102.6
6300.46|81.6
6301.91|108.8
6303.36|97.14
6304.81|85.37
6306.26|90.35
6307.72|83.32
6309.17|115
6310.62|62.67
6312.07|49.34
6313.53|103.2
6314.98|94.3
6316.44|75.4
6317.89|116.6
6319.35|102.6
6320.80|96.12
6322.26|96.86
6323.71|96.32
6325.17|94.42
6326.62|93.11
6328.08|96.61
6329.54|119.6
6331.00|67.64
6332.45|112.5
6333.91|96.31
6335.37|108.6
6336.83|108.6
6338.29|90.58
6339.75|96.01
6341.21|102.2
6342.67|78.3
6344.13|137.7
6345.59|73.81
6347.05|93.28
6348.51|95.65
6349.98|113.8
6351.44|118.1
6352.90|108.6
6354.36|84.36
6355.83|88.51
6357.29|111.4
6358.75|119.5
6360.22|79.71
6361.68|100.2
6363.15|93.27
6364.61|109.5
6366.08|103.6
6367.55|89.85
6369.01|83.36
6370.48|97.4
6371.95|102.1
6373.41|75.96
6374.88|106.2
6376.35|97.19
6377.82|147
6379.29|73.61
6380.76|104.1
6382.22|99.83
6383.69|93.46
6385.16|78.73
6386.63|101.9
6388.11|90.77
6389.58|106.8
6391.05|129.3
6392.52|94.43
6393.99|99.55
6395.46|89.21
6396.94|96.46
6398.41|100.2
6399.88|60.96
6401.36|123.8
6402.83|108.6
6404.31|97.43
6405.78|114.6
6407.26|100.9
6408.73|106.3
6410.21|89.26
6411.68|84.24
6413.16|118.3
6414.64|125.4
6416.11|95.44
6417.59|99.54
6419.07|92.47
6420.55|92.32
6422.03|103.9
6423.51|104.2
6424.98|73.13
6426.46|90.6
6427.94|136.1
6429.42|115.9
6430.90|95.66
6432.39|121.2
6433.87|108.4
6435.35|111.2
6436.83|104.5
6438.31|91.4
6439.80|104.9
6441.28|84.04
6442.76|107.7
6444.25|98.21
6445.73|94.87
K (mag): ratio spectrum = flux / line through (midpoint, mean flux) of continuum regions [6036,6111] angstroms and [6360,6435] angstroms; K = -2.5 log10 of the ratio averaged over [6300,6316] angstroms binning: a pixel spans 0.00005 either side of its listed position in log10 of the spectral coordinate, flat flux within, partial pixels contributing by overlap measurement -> 0.15 mag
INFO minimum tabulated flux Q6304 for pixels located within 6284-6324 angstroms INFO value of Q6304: 49.34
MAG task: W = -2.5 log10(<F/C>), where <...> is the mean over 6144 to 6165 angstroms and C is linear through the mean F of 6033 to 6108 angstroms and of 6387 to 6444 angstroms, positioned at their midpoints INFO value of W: 0.09 mag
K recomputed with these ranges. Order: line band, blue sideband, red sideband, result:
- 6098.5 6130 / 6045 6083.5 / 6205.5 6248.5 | -0.01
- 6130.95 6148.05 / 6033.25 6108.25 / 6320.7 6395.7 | 0.03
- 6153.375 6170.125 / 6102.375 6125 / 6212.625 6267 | 0.09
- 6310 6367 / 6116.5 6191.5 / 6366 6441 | 0.02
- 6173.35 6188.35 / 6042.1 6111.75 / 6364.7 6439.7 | 0.08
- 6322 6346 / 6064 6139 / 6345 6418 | 0.01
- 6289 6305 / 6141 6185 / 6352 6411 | 0.00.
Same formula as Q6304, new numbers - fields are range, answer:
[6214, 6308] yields 50.54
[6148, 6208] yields 72.57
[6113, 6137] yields 74.06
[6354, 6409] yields 60.96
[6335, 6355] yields 73.81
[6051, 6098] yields 73.8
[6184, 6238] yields 75.75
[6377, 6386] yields 73.61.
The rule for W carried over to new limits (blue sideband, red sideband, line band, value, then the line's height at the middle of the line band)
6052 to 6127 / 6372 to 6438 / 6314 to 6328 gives 0.055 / 101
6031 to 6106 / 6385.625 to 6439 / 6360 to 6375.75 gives 0.076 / 102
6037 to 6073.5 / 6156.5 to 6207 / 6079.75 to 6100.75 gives 0.035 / 102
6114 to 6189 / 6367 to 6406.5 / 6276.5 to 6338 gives 0.039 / 98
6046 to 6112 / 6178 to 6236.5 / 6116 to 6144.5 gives 0.020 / 100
